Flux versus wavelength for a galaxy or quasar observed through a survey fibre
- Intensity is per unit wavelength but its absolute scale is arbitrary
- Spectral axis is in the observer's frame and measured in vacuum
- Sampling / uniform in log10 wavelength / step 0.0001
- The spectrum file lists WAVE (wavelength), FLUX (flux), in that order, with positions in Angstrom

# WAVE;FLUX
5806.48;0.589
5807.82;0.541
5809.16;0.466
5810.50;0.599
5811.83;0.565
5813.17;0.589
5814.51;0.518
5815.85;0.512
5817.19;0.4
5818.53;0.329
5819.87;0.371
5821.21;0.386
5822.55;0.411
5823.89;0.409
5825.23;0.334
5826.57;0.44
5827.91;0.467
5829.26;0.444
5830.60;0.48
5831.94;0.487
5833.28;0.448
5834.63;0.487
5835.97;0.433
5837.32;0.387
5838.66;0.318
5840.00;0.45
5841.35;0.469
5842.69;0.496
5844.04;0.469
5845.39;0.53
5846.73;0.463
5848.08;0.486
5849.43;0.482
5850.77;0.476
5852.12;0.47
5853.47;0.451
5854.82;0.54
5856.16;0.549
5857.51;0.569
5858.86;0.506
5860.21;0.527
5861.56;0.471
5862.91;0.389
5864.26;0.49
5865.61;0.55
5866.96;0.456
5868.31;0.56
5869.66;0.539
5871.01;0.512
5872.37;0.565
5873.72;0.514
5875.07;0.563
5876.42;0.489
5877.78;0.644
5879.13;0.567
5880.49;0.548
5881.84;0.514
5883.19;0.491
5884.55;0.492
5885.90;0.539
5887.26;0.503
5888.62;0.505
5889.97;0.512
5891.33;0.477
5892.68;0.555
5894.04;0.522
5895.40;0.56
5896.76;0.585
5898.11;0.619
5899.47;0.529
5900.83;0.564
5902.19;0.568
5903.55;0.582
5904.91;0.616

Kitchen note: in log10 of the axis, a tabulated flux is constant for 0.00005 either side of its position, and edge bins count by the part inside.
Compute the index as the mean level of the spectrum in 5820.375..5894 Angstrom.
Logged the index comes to 0.487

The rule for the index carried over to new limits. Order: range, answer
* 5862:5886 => 0.523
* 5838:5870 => 0.487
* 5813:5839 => 0.431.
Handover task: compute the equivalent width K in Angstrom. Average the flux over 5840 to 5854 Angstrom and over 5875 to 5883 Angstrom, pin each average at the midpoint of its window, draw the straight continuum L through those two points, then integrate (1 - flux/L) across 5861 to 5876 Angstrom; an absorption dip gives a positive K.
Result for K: 0.5 Angstrom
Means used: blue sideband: 0.478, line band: 0.51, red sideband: 0.55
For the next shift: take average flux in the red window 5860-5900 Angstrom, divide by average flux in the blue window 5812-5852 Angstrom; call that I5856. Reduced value 1.17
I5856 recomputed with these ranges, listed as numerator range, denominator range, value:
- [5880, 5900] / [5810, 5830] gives 1.18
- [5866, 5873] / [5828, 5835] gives 1.13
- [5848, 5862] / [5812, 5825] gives 1.15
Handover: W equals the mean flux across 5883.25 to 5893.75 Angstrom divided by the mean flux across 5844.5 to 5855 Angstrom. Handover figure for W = 1.1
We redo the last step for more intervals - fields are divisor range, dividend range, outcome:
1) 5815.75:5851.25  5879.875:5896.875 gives 1.19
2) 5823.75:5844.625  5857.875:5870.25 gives 1.14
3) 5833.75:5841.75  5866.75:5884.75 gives 1.27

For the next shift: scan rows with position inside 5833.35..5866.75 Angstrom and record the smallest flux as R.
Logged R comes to 0.318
